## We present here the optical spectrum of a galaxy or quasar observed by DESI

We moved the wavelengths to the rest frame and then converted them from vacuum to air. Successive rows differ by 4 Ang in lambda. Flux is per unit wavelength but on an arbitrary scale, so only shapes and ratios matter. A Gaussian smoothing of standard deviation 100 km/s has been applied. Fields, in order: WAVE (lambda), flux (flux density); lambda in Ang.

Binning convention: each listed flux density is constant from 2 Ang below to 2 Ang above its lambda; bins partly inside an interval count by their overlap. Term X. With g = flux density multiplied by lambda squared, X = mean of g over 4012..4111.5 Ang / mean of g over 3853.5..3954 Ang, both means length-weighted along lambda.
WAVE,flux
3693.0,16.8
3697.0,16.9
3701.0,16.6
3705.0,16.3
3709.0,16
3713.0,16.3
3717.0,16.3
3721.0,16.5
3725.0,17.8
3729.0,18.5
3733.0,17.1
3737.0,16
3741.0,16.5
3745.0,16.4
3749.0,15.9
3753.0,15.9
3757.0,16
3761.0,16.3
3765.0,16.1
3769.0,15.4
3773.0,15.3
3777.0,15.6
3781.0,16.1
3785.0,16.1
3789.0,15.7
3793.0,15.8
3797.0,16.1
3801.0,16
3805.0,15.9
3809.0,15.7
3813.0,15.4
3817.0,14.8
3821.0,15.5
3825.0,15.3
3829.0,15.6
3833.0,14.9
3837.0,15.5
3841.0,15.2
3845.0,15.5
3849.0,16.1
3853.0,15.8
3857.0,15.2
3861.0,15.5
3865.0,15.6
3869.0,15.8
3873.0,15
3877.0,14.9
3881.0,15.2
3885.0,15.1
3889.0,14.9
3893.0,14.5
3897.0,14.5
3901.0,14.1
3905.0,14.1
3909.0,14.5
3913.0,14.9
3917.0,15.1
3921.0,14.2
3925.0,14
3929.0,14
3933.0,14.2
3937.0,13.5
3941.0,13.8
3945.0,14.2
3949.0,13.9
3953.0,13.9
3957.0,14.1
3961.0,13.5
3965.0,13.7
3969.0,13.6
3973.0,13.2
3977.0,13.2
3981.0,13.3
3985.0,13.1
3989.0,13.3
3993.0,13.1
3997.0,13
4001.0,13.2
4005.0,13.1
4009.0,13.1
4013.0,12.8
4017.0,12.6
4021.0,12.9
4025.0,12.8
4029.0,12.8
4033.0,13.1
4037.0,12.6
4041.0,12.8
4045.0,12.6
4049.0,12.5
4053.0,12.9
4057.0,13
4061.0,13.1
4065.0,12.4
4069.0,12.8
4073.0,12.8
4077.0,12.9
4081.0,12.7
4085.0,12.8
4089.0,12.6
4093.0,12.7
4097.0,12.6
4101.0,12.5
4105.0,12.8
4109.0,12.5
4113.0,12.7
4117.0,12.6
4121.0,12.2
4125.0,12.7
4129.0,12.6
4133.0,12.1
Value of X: 0.9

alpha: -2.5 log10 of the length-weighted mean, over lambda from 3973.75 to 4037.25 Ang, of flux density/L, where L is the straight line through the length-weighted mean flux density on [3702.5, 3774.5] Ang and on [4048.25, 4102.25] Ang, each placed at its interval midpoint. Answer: 0.04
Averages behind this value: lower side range 16.4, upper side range 12.7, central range 13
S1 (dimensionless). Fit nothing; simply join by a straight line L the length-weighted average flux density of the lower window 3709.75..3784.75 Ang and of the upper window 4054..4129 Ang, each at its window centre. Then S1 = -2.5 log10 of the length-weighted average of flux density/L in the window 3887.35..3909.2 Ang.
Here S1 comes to 0.02 mag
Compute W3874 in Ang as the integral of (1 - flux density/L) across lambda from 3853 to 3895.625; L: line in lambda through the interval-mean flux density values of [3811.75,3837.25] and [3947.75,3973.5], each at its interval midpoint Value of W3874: -1.4 Ang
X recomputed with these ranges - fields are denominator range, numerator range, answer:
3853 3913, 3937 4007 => 0.94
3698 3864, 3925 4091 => 0.93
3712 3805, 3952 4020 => 0.92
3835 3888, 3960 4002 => 0.92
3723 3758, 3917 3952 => 0.93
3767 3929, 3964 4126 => 0.93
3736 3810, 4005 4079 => 0.92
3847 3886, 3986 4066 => 0.91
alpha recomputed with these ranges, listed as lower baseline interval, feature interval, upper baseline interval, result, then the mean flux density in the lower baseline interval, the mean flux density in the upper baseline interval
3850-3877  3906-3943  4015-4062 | 0.022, 15.5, 12.8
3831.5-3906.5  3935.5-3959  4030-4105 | 0.022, 15.1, 12.7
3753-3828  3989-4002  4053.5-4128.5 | 0.043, 15.7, 12.7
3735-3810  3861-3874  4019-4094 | -0.045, 15.9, 12.8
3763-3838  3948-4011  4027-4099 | 0.023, 15.6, 12.8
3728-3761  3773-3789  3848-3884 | 0.022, 16.5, 15.4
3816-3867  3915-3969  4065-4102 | 0.024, 15.4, 12.7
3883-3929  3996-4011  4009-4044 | 0.003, 14.5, 12.8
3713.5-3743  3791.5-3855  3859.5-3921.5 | 0.011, 16.9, 14.9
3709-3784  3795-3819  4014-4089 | -0.002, 16.3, 12.8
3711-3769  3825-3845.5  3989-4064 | -0.002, 16.5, 12.9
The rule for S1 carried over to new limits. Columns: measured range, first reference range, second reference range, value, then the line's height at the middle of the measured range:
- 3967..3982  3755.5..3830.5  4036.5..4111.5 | 0.04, 13.8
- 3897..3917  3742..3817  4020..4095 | 0.00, 14.4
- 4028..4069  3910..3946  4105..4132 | 0.03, 13.2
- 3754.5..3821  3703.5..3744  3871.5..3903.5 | 0.01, 16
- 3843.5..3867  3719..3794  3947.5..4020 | -0.05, 15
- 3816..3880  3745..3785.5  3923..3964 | -0.03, 15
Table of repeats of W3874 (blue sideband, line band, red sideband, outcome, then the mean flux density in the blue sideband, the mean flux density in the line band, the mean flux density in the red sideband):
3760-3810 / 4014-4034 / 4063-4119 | 0.8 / 15.8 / 12.8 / 12.7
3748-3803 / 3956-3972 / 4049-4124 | 0.3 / 15.9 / 13.7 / 12.7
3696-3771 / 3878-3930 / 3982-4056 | -0.8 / 16.5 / 14.6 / 12.9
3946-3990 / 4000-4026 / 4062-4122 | 0.6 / 13.5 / 12.9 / 12.7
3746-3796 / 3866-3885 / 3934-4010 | -0.8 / 15.9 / 15.2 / 13.5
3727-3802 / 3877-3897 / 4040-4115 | -0.1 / 16.1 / 14.9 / 12.7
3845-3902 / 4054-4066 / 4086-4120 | 0.2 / 15.2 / 12.9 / 12.6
